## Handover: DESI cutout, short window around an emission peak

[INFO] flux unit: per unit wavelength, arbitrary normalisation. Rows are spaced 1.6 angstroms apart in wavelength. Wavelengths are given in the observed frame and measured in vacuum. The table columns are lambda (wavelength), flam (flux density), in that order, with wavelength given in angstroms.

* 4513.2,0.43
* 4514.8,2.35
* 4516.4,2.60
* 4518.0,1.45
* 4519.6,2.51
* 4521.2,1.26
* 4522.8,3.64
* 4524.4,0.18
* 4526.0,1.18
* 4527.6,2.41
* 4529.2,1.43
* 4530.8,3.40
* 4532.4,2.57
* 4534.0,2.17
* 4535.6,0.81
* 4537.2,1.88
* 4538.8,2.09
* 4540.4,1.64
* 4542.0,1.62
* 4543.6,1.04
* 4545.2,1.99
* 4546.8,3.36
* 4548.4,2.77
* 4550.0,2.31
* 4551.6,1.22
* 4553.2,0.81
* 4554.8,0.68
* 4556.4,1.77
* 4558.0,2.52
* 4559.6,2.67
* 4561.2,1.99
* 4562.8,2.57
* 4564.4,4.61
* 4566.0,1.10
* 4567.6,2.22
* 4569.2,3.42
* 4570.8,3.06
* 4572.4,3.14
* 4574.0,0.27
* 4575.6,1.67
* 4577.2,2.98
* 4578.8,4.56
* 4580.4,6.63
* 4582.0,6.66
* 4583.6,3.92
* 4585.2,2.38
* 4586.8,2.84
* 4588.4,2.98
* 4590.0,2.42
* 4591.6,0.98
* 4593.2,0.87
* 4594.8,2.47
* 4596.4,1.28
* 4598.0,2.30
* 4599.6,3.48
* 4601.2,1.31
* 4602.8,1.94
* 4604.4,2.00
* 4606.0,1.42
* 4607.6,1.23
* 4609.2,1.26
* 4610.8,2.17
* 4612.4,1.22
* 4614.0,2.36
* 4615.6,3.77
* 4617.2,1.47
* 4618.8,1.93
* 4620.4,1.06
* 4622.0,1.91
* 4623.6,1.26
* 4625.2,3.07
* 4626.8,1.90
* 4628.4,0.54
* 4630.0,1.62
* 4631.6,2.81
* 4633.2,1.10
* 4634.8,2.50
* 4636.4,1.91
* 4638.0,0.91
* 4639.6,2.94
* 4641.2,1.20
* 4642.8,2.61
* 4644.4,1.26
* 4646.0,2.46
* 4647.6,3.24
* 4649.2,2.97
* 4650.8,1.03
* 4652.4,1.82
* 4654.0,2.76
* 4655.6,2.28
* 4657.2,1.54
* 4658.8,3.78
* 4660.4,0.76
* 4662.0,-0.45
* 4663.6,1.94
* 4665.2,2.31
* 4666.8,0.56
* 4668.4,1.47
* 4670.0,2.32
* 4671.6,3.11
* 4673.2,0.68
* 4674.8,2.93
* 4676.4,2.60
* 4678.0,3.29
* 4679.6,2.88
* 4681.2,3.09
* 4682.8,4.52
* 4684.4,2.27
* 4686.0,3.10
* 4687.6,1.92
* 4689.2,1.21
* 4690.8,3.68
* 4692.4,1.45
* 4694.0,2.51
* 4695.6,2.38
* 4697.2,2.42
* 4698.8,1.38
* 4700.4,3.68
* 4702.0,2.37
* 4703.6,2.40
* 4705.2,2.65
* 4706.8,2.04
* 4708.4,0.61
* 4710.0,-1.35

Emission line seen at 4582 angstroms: [O II] 3727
